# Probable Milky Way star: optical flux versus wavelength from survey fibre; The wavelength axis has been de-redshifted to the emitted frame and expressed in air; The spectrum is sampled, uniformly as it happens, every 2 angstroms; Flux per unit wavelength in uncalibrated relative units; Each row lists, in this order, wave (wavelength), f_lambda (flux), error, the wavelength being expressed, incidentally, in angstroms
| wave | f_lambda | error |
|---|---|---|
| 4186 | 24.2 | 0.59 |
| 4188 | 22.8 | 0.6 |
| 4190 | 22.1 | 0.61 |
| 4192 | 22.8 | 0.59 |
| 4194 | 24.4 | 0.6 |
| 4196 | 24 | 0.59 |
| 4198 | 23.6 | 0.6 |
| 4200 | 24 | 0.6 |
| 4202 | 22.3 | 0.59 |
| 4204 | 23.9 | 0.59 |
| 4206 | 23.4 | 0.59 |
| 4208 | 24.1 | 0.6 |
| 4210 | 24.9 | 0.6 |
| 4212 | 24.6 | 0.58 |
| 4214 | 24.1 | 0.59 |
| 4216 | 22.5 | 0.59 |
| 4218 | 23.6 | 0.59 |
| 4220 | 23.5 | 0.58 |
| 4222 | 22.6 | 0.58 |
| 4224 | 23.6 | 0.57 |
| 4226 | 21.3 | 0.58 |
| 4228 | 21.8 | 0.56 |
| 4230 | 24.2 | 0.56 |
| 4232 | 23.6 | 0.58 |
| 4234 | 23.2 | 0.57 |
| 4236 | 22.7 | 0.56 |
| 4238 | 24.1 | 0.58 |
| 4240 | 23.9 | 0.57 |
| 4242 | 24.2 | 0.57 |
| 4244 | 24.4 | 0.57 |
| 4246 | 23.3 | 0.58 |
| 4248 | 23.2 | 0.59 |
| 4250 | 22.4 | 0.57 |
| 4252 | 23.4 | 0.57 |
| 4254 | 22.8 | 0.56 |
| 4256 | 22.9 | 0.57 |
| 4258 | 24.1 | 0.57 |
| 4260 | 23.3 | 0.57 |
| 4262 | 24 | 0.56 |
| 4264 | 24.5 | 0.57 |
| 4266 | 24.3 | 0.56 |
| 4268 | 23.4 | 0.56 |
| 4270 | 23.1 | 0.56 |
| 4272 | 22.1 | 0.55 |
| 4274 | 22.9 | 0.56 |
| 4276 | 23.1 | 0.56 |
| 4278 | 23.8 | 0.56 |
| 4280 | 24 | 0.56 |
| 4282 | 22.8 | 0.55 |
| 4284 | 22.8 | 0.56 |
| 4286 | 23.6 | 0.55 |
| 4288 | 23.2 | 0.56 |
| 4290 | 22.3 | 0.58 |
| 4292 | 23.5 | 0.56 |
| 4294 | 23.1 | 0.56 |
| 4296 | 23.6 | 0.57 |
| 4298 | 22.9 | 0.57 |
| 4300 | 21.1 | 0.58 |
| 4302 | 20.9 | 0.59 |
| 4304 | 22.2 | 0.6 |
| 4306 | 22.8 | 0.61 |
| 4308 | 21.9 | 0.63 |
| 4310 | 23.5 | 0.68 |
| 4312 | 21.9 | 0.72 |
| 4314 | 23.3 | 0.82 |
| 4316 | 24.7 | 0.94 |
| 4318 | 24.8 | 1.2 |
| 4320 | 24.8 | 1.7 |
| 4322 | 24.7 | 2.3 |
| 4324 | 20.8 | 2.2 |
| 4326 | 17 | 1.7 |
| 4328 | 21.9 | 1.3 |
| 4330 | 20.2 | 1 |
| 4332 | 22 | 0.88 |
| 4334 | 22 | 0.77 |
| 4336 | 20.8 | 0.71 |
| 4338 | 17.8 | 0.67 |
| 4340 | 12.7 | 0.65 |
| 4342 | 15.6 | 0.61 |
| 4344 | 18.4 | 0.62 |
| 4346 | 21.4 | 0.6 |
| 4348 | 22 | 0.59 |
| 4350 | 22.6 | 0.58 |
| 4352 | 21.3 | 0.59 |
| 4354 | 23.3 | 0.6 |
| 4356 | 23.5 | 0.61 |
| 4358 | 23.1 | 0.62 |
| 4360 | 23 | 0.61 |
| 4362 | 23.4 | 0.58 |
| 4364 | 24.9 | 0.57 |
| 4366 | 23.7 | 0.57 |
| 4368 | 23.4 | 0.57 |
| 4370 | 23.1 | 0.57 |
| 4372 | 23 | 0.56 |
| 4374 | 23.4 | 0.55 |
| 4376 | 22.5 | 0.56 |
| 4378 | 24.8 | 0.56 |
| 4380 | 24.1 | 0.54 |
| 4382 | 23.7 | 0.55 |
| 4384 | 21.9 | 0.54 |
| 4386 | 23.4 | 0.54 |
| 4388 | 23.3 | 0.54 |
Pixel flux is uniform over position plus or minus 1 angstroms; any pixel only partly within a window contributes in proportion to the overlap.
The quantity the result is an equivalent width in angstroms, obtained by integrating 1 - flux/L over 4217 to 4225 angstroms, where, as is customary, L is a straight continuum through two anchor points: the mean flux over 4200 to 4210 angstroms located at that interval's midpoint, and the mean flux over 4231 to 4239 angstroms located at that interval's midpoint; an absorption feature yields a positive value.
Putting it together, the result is 0.1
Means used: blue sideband 23.6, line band 23.3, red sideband 23.4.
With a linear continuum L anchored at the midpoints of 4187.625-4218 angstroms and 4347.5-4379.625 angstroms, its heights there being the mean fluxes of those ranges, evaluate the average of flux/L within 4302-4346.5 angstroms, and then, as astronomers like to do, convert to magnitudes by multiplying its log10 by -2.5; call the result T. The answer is 0.106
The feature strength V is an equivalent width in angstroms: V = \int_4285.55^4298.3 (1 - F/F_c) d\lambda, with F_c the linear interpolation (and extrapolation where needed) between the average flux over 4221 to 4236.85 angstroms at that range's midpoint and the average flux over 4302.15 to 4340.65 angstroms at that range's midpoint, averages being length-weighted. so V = -0.7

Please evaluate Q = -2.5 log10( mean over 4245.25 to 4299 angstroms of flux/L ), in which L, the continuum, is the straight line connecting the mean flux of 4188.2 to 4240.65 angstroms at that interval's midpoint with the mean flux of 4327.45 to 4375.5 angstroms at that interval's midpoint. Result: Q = -0.031 mag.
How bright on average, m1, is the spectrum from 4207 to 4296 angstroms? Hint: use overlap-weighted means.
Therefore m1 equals 23.4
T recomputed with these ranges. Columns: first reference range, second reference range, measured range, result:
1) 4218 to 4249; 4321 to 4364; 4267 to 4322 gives -0.05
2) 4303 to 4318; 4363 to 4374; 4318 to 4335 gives 0.06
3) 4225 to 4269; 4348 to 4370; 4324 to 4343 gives 0.22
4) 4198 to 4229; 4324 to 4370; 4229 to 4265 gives -0.04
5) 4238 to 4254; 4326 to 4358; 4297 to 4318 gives -0.06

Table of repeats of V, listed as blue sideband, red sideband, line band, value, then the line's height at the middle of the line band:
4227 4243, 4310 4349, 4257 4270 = -0.67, 22.7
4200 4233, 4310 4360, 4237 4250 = -0.46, 22.9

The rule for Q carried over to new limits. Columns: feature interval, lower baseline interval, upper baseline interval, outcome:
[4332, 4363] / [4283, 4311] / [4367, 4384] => 0.12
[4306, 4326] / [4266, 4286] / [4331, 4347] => -0.13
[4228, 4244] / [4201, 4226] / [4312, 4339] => -0.02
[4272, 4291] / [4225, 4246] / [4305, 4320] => 0.01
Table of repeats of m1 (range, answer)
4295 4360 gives 21.6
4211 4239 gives 23.2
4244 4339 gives 22.7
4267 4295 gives 23.1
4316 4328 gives 22.6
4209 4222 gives 23.8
